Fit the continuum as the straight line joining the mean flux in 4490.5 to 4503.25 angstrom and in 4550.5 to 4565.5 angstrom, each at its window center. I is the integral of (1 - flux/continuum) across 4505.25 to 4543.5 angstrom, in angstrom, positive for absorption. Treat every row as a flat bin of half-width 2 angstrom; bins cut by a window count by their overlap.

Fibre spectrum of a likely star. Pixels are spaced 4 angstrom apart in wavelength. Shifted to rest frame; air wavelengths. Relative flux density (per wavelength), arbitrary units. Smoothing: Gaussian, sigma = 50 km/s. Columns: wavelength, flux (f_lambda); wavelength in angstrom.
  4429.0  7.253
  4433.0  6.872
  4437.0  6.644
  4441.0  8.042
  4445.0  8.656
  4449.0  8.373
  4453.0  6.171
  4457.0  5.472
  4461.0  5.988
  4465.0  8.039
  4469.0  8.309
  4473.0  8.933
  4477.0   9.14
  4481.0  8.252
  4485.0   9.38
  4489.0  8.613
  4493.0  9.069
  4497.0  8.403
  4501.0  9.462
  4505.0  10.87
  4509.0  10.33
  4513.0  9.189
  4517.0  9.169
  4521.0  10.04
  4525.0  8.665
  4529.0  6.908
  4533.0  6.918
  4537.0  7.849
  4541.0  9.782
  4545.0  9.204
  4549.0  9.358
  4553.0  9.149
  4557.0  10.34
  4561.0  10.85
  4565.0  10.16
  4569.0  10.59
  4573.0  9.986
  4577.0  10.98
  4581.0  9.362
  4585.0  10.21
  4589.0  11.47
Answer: 2.5 angstrom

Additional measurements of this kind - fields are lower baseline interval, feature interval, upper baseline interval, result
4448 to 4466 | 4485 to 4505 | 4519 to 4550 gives -4.1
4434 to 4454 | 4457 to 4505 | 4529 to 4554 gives -3.0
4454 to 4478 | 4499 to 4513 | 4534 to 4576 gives -2.6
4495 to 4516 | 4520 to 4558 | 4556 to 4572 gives 5.1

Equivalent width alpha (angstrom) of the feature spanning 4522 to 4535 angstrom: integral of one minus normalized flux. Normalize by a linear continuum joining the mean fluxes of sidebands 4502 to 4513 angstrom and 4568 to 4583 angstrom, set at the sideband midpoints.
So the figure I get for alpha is 3.22 angstrom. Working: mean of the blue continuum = 10.2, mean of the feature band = 7.69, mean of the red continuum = 10.2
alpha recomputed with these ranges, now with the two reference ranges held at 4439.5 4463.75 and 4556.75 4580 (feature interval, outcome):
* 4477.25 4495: -1.7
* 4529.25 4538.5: 2.1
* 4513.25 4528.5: 0.1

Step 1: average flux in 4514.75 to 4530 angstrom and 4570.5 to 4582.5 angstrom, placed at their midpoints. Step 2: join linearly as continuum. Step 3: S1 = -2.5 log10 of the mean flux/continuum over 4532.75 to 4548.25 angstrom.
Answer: 0.07 mag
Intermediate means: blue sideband 8.82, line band 8.68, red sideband 10.2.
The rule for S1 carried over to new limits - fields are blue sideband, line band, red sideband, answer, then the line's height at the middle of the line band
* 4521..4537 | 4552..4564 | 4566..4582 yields -0.09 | 9.42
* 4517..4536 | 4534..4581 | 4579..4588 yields -0.07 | 9.18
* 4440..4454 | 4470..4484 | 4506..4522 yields -0.01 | 8.73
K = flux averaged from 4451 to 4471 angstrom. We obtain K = 6.8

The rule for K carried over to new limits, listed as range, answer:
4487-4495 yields 8.84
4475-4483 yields 8.7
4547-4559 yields 9.62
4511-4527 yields 9.27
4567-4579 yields 10.5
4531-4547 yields 8.44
